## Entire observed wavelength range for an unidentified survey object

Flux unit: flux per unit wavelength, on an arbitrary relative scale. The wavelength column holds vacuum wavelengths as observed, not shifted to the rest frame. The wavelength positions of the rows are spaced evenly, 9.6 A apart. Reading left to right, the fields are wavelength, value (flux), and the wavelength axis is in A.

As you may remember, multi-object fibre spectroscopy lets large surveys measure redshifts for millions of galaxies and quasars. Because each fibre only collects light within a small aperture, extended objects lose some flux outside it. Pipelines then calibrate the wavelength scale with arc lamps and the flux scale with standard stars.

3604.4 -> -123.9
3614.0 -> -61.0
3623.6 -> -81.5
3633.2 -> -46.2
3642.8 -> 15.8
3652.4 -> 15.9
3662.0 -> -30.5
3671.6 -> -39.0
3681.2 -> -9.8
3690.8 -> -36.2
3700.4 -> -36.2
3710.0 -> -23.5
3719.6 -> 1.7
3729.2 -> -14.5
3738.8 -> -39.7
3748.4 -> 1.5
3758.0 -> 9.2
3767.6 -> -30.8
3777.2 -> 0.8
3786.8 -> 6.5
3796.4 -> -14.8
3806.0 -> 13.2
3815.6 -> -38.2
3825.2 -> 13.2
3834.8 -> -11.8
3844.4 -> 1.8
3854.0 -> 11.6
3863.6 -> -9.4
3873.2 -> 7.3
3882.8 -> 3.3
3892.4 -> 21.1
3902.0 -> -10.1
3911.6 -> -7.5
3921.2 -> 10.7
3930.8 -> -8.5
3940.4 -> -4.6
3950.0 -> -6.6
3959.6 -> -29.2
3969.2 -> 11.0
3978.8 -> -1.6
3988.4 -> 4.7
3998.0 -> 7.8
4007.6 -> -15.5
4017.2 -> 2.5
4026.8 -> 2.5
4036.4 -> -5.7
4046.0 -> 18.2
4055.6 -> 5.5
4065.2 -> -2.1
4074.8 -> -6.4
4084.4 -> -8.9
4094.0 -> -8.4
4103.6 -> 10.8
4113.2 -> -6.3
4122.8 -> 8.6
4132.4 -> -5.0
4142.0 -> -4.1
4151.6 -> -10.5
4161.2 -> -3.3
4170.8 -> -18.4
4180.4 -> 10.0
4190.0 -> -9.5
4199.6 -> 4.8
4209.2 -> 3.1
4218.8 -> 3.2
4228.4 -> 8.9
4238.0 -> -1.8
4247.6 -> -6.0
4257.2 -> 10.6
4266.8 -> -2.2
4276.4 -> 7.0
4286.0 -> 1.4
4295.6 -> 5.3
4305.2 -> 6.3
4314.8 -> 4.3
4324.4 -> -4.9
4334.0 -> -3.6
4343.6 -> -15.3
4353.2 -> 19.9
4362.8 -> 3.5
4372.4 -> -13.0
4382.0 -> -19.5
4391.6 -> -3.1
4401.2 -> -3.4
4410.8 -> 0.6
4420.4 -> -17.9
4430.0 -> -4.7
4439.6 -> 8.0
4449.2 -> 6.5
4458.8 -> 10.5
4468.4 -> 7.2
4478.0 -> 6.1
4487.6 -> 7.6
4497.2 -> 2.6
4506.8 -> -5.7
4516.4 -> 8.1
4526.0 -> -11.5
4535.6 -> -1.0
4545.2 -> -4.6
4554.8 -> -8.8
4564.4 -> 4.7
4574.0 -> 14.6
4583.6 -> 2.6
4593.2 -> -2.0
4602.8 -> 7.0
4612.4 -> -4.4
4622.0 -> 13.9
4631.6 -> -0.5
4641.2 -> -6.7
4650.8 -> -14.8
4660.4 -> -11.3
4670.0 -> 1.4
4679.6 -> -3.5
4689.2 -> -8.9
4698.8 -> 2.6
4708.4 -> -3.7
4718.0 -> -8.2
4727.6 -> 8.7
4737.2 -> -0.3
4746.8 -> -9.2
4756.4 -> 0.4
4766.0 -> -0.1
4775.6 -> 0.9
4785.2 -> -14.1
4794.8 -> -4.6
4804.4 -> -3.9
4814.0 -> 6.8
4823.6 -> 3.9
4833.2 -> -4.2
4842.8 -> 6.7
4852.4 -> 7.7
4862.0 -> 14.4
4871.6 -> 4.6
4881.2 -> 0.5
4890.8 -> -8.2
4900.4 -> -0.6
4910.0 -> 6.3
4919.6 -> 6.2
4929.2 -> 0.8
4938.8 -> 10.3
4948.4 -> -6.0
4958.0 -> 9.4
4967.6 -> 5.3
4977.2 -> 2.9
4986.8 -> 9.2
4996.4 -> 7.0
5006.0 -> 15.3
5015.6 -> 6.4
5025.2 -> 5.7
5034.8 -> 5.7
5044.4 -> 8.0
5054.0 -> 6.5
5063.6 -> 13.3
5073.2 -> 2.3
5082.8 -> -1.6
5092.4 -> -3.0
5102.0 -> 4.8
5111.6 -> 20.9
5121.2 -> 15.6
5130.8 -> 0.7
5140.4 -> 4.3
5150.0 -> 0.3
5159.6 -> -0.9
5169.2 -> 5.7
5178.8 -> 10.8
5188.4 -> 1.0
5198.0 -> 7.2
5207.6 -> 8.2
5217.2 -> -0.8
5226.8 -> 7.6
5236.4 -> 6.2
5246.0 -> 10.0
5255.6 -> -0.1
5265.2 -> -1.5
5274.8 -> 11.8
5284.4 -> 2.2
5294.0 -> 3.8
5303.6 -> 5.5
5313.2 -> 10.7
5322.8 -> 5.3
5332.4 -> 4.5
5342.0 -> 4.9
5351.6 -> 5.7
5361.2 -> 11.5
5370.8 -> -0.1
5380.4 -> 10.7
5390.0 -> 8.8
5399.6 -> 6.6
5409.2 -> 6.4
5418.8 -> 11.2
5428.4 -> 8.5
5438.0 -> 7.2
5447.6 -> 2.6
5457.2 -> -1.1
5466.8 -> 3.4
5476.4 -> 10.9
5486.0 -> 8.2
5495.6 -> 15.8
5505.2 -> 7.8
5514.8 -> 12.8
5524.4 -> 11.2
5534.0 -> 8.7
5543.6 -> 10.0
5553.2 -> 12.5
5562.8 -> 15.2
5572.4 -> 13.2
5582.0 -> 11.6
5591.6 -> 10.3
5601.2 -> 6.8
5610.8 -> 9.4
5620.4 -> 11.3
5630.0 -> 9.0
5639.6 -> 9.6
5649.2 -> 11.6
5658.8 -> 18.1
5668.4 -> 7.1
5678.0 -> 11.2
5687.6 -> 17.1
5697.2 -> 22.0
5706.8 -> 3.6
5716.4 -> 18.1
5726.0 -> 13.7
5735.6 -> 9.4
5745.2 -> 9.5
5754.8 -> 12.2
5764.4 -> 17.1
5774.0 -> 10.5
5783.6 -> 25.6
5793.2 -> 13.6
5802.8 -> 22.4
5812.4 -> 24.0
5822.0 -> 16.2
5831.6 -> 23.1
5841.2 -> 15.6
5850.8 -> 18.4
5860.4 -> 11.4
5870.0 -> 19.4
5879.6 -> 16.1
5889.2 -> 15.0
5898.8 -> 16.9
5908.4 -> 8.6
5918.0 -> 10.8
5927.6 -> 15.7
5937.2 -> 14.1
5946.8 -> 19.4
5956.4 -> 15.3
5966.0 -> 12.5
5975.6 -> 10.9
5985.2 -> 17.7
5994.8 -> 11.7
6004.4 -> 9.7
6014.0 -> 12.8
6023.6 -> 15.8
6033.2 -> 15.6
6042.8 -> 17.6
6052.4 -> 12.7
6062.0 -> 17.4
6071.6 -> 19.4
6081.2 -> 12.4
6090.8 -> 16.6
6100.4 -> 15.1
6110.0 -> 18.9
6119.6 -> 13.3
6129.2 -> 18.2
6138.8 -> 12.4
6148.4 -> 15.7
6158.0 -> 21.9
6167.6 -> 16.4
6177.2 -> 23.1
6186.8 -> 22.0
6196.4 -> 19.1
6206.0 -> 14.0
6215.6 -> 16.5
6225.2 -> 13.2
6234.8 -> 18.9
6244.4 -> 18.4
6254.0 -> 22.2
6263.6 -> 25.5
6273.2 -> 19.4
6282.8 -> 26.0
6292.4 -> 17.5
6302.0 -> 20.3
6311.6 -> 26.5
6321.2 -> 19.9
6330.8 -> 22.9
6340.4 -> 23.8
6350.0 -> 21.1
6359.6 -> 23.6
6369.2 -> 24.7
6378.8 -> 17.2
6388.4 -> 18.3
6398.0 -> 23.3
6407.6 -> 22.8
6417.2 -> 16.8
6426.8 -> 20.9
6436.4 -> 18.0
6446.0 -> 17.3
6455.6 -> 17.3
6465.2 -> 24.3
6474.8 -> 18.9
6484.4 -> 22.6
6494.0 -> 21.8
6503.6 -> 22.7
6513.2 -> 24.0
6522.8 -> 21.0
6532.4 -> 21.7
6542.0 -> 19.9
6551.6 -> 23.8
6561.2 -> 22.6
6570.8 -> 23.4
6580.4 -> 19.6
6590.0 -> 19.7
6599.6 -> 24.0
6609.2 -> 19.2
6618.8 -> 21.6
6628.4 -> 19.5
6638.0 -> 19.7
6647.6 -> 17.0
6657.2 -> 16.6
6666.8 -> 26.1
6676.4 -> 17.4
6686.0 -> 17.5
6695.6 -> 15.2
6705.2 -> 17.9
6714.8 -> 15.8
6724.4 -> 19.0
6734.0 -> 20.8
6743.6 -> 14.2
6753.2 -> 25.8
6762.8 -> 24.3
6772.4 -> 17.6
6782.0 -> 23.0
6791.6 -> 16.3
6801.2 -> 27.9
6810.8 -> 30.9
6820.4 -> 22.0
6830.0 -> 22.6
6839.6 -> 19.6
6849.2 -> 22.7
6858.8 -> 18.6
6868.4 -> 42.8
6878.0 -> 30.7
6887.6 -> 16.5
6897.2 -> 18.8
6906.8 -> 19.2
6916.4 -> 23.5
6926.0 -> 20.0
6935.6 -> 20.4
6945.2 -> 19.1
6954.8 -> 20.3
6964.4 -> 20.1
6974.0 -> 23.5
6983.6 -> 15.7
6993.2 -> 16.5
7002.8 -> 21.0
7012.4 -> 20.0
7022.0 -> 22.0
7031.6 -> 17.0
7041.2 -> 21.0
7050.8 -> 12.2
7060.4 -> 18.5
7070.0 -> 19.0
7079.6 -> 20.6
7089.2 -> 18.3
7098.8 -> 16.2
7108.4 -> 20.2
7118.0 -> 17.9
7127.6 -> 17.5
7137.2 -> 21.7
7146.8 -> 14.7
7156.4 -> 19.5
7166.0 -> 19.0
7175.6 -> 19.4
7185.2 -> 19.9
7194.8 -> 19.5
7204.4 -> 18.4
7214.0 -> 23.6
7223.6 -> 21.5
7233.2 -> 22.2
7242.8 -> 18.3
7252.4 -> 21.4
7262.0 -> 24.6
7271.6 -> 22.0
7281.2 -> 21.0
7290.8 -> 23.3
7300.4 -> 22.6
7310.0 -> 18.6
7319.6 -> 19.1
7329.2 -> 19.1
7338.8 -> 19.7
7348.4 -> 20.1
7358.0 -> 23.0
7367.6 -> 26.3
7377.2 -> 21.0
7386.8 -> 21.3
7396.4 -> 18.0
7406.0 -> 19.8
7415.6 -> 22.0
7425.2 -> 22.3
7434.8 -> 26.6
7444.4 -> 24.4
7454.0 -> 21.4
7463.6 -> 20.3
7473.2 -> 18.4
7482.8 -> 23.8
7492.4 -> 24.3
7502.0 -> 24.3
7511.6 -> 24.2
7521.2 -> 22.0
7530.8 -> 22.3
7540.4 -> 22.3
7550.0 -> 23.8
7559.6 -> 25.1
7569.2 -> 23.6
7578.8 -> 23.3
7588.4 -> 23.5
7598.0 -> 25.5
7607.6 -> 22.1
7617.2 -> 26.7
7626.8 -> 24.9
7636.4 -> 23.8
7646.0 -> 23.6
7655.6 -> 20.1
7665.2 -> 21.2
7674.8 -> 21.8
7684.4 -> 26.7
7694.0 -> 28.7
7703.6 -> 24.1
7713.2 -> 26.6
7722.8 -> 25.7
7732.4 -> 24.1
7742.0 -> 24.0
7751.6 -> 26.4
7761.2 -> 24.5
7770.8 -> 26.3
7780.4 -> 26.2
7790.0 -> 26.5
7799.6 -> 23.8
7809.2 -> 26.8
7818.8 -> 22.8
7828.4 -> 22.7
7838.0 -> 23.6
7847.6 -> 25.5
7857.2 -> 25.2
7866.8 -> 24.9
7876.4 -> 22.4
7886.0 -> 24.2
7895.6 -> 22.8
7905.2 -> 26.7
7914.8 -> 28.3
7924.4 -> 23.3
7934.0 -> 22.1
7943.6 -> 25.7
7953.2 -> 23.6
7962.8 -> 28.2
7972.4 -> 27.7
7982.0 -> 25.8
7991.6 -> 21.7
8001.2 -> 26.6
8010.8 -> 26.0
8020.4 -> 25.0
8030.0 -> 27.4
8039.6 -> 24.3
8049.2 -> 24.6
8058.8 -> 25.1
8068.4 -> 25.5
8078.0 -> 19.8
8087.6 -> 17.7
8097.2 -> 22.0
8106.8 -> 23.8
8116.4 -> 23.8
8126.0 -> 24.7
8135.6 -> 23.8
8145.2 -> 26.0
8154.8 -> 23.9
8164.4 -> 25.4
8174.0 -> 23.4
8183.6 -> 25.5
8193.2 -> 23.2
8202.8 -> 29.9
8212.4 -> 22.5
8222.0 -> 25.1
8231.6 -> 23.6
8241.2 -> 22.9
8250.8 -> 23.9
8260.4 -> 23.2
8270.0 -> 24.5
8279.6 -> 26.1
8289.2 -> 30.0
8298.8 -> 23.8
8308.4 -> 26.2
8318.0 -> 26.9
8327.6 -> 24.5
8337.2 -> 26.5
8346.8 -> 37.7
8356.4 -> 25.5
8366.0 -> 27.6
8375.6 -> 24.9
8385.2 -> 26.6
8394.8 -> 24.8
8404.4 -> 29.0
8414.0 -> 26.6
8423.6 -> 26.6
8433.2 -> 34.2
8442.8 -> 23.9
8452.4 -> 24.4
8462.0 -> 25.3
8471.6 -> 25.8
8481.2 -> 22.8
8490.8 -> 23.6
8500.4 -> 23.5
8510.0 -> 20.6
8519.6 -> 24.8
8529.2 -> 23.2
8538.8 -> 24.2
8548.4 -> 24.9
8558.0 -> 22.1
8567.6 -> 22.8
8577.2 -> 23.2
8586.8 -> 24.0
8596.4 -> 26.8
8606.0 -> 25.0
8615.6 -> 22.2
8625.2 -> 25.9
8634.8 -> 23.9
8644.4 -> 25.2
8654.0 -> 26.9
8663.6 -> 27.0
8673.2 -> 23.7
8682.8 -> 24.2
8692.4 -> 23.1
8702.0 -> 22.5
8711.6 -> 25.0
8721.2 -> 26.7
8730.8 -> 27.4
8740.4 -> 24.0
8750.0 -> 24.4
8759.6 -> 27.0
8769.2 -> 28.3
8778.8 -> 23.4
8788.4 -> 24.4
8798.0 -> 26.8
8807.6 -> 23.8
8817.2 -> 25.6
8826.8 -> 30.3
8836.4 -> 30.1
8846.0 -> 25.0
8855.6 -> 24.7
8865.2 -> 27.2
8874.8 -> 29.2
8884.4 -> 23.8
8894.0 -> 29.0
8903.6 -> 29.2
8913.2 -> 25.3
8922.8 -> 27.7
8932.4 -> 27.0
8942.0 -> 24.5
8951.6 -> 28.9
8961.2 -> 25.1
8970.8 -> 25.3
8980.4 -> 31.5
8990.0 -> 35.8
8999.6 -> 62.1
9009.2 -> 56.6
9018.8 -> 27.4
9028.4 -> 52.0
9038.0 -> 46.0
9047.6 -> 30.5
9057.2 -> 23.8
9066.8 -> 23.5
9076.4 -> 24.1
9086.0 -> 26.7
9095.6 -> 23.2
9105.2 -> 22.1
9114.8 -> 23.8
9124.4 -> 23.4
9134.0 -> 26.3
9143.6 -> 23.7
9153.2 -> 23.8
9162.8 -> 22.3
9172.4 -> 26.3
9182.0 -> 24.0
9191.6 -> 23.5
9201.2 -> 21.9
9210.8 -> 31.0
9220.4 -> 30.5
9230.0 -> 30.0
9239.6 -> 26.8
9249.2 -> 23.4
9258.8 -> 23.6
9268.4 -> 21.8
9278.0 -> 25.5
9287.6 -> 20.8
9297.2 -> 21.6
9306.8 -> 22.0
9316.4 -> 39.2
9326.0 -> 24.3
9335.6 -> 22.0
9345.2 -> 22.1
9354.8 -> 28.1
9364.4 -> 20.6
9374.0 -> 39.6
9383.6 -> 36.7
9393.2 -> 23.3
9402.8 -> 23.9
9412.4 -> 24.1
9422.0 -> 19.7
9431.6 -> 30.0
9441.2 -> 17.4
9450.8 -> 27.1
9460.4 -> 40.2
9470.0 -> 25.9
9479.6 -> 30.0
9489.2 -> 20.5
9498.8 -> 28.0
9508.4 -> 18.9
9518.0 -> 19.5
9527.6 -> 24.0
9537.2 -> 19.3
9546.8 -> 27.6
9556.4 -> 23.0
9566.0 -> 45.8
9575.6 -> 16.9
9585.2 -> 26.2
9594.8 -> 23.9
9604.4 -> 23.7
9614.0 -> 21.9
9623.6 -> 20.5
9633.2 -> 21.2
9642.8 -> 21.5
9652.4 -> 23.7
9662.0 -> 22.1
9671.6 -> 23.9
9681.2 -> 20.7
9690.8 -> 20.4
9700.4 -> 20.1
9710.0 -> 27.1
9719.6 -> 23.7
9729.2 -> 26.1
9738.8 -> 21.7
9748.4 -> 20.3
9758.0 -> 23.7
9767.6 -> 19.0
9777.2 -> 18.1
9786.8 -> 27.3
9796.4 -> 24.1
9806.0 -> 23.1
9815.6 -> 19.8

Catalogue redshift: 0.37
